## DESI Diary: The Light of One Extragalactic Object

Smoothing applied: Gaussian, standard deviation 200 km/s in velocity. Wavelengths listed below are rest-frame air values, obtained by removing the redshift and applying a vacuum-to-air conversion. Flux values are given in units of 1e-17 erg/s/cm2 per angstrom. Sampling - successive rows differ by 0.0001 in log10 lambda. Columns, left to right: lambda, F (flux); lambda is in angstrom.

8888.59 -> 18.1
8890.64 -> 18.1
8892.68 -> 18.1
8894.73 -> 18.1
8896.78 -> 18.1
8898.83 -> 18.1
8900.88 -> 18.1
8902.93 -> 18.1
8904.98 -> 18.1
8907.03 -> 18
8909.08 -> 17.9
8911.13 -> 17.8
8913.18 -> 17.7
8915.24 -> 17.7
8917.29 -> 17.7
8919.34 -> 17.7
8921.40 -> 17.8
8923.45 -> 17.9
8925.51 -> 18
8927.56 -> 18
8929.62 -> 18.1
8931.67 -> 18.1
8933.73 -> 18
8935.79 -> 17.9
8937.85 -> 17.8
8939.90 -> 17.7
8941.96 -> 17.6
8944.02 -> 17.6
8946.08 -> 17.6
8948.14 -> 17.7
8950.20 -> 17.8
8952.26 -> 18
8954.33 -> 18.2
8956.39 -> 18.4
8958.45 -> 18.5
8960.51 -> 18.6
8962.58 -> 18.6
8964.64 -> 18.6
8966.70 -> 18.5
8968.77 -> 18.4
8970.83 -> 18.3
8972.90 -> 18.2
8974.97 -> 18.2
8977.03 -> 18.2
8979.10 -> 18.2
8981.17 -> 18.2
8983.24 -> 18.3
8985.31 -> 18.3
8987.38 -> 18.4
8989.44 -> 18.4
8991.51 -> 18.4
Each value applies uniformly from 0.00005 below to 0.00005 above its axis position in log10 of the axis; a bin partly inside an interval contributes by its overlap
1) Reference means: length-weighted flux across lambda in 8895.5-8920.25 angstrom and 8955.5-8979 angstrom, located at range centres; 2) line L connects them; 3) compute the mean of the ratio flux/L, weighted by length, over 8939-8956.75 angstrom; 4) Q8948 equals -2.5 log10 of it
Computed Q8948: 0.03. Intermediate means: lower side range 17.9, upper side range 18.4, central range 17.8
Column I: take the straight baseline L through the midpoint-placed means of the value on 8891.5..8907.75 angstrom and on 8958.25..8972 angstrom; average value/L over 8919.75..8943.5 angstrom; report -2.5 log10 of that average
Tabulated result 0.02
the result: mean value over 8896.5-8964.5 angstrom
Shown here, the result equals 18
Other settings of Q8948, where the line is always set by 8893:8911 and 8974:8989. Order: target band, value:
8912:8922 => 0.02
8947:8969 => -0.01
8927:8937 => 0.01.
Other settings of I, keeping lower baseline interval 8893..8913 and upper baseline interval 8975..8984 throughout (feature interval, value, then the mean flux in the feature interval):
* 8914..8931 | 0.01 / 17.9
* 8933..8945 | 0.02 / 17.8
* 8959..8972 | -0.02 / 18.5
